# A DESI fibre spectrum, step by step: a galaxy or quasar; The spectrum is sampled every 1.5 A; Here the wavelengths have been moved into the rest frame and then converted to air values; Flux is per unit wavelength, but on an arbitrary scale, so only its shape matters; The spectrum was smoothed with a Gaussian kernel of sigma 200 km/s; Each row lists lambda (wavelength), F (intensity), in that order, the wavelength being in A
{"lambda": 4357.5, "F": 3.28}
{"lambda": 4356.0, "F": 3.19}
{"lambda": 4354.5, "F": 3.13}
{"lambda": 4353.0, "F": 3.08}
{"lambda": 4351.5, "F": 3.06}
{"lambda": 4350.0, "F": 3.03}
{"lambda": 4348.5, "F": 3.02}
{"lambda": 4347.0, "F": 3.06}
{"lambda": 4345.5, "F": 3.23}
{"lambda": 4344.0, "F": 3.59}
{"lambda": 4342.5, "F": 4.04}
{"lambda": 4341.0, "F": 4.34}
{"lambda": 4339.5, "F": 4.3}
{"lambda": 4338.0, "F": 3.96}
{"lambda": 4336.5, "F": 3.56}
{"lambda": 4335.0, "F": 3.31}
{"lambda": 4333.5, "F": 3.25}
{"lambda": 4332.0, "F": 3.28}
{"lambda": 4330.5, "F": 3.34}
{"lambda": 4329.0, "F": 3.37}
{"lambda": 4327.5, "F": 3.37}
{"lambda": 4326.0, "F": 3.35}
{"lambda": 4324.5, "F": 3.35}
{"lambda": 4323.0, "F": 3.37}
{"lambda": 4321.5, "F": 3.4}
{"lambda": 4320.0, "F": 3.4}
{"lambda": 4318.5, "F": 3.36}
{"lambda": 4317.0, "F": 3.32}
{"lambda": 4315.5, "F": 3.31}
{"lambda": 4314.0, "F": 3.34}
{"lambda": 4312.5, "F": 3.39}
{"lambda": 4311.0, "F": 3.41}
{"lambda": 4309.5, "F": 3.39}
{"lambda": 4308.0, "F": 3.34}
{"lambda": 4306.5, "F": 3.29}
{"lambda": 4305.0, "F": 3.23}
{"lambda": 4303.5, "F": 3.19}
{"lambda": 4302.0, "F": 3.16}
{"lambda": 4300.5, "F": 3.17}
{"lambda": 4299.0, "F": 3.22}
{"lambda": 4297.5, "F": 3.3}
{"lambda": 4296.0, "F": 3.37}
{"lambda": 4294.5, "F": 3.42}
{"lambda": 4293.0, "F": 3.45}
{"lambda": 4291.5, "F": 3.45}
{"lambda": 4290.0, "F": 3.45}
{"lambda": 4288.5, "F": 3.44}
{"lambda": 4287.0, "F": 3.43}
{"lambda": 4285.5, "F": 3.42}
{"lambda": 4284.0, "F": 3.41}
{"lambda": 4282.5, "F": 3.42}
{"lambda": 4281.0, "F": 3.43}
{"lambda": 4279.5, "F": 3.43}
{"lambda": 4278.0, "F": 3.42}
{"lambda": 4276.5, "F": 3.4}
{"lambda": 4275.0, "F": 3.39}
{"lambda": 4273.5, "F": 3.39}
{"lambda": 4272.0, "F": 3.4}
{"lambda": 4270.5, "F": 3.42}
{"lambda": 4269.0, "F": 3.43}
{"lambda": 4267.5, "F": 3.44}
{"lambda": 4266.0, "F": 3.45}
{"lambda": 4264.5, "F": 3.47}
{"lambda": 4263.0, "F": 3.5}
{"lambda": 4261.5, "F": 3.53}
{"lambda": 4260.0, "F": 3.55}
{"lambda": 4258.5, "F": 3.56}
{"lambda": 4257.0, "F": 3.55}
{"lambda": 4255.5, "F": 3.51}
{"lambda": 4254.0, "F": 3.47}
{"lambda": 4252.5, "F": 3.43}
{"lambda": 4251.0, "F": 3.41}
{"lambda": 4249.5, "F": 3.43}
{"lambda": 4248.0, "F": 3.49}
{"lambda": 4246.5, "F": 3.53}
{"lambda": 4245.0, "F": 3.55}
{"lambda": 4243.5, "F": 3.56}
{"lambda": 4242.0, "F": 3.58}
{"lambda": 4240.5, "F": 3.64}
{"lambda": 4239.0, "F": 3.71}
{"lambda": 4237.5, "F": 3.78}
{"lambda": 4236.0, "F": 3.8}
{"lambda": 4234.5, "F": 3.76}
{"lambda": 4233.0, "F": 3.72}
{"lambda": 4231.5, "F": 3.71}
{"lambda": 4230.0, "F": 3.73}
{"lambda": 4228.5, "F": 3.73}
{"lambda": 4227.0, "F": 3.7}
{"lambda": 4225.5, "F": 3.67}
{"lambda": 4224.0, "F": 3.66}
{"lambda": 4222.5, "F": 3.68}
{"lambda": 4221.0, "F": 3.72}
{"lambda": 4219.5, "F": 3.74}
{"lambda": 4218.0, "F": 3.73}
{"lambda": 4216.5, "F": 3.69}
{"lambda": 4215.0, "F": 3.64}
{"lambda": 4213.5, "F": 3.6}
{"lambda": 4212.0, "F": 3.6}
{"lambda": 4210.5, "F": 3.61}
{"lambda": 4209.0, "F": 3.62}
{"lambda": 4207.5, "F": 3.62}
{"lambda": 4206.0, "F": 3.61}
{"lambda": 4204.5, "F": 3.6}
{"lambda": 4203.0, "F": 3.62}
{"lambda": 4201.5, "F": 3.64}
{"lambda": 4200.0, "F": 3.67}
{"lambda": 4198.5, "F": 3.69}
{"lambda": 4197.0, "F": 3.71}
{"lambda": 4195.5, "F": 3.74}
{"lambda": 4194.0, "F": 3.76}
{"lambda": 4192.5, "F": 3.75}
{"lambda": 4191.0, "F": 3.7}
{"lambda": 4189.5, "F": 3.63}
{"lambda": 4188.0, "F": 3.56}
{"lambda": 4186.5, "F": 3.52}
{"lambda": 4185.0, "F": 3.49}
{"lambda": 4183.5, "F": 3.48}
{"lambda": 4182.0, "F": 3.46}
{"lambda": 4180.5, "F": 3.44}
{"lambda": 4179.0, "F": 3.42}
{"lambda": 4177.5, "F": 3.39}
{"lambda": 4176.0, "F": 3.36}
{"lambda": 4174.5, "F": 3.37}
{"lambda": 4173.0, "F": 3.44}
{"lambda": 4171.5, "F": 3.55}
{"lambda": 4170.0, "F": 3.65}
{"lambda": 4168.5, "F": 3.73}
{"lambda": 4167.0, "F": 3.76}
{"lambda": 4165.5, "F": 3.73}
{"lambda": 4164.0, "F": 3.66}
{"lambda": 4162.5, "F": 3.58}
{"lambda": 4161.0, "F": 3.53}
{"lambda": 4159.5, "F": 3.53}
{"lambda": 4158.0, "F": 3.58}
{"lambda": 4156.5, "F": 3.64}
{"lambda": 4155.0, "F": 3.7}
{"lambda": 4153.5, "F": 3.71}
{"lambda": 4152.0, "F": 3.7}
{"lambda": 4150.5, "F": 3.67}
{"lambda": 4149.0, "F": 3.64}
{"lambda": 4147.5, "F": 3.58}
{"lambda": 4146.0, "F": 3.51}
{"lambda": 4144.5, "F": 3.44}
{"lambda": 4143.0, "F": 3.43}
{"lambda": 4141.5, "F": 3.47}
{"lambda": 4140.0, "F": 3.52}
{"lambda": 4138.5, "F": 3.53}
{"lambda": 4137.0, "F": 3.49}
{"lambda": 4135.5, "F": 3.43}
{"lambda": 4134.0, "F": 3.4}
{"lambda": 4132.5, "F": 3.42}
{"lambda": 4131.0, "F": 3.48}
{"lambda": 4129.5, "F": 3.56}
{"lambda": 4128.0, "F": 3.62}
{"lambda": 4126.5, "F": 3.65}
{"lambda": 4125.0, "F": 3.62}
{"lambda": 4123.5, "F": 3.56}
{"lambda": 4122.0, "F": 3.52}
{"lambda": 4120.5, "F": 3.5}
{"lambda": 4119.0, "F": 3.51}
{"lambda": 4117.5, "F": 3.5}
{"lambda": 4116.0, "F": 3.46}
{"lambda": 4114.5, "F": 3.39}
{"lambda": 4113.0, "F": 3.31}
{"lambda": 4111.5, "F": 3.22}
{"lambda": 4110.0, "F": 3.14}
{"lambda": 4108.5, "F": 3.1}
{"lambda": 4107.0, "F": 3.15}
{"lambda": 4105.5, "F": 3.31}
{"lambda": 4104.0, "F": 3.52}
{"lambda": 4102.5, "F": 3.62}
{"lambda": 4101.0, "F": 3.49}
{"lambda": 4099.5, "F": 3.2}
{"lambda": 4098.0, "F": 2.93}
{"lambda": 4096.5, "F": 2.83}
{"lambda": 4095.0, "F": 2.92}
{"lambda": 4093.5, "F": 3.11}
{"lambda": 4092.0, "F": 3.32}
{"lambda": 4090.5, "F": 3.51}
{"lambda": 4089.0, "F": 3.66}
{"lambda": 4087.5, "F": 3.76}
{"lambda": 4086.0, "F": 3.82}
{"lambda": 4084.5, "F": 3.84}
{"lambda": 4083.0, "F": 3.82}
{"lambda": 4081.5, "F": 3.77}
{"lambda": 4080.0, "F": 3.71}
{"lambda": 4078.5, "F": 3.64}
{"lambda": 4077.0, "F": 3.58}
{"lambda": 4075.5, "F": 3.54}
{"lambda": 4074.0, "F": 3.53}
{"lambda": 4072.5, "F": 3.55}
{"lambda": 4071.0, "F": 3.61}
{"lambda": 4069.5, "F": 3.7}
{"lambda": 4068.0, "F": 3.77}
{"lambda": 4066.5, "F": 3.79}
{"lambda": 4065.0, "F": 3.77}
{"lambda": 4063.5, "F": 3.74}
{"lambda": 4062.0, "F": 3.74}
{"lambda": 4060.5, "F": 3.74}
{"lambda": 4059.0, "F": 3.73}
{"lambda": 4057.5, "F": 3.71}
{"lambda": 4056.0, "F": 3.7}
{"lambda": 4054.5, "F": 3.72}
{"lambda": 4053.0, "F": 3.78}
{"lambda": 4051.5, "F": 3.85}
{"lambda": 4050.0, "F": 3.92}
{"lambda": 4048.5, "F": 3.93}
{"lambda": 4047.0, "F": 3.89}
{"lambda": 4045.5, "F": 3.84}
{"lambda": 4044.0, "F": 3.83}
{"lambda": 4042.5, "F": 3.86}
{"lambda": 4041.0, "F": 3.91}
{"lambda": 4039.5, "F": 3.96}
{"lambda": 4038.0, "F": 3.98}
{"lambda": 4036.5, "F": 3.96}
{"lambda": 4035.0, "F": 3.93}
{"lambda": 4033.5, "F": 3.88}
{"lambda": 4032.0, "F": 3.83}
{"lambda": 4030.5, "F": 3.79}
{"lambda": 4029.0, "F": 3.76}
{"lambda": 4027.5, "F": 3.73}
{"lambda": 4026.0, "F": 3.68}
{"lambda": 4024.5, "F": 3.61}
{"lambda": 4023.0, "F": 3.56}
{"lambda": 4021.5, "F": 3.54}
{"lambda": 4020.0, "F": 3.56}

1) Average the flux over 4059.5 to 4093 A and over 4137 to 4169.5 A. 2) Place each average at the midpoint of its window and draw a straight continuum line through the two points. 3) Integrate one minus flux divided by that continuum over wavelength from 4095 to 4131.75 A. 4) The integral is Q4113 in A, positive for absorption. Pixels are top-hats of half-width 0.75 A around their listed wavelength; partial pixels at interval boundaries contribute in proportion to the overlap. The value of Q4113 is 2.67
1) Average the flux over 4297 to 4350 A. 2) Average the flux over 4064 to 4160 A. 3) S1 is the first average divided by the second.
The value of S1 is 0.97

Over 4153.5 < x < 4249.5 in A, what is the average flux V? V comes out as 3.62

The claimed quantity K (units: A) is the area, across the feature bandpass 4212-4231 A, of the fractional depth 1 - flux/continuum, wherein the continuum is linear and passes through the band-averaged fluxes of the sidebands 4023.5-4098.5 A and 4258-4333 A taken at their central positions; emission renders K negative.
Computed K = -1.1 A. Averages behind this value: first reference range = 3.69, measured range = 3.69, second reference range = 3.38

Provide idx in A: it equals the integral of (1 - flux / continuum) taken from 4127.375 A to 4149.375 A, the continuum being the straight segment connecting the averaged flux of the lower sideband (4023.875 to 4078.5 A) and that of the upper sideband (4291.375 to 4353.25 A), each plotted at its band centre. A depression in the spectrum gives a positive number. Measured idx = 0.9 A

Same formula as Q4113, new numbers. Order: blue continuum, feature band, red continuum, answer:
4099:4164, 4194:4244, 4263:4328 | -3.6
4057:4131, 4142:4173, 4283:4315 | -1.3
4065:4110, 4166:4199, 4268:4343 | -1.1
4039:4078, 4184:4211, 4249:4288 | -0.7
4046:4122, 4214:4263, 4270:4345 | -2.2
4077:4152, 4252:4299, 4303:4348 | 0.2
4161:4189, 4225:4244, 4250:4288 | -1.2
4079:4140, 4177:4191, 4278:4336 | -0.4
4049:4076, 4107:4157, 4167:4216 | 2.1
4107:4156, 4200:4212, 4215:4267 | -0.2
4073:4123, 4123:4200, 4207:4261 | -1.0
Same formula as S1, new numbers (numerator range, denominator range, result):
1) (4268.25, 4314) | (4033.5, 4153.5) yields 0.94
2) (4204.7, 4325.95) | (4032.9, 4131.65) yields 0.97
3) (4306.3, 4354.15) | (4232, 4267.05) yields 0.96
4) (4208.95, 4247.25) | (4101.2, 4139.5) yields 1.07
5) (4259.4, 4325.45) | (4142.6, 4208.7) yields 0.94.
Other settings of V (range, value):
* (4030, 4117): 3.61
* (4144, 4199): 3.59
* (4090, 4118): 3.26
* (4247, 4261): 3.49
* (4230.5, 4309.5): 3.46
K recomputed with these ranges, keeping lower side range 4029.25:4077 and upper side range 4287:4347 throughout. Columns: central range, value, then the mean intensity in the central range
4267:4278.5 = 0.3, 3.41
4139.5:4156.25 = 0.3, 3.58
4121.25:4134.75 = 0.5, 3.54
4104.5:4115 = 1.3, 3.23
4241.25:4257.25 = 0.1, 3.5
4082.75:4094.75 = 0.5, 3.57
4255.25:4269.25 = 0.0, 3.5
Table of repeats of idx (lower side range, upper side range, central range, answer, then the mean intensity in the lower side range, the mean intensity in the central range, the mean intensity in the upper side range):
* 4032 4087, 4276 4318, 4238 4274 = -0.8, 3.78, 3.5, 3.36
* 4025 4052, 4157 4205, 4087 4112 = 3.1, 3.86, 3.28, 3.59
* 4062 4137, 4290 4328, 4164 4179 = -0.5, 3.49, 3.55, 3.34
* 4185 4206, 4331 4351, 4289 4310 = 1.5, 3.65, 3.32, 3.53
